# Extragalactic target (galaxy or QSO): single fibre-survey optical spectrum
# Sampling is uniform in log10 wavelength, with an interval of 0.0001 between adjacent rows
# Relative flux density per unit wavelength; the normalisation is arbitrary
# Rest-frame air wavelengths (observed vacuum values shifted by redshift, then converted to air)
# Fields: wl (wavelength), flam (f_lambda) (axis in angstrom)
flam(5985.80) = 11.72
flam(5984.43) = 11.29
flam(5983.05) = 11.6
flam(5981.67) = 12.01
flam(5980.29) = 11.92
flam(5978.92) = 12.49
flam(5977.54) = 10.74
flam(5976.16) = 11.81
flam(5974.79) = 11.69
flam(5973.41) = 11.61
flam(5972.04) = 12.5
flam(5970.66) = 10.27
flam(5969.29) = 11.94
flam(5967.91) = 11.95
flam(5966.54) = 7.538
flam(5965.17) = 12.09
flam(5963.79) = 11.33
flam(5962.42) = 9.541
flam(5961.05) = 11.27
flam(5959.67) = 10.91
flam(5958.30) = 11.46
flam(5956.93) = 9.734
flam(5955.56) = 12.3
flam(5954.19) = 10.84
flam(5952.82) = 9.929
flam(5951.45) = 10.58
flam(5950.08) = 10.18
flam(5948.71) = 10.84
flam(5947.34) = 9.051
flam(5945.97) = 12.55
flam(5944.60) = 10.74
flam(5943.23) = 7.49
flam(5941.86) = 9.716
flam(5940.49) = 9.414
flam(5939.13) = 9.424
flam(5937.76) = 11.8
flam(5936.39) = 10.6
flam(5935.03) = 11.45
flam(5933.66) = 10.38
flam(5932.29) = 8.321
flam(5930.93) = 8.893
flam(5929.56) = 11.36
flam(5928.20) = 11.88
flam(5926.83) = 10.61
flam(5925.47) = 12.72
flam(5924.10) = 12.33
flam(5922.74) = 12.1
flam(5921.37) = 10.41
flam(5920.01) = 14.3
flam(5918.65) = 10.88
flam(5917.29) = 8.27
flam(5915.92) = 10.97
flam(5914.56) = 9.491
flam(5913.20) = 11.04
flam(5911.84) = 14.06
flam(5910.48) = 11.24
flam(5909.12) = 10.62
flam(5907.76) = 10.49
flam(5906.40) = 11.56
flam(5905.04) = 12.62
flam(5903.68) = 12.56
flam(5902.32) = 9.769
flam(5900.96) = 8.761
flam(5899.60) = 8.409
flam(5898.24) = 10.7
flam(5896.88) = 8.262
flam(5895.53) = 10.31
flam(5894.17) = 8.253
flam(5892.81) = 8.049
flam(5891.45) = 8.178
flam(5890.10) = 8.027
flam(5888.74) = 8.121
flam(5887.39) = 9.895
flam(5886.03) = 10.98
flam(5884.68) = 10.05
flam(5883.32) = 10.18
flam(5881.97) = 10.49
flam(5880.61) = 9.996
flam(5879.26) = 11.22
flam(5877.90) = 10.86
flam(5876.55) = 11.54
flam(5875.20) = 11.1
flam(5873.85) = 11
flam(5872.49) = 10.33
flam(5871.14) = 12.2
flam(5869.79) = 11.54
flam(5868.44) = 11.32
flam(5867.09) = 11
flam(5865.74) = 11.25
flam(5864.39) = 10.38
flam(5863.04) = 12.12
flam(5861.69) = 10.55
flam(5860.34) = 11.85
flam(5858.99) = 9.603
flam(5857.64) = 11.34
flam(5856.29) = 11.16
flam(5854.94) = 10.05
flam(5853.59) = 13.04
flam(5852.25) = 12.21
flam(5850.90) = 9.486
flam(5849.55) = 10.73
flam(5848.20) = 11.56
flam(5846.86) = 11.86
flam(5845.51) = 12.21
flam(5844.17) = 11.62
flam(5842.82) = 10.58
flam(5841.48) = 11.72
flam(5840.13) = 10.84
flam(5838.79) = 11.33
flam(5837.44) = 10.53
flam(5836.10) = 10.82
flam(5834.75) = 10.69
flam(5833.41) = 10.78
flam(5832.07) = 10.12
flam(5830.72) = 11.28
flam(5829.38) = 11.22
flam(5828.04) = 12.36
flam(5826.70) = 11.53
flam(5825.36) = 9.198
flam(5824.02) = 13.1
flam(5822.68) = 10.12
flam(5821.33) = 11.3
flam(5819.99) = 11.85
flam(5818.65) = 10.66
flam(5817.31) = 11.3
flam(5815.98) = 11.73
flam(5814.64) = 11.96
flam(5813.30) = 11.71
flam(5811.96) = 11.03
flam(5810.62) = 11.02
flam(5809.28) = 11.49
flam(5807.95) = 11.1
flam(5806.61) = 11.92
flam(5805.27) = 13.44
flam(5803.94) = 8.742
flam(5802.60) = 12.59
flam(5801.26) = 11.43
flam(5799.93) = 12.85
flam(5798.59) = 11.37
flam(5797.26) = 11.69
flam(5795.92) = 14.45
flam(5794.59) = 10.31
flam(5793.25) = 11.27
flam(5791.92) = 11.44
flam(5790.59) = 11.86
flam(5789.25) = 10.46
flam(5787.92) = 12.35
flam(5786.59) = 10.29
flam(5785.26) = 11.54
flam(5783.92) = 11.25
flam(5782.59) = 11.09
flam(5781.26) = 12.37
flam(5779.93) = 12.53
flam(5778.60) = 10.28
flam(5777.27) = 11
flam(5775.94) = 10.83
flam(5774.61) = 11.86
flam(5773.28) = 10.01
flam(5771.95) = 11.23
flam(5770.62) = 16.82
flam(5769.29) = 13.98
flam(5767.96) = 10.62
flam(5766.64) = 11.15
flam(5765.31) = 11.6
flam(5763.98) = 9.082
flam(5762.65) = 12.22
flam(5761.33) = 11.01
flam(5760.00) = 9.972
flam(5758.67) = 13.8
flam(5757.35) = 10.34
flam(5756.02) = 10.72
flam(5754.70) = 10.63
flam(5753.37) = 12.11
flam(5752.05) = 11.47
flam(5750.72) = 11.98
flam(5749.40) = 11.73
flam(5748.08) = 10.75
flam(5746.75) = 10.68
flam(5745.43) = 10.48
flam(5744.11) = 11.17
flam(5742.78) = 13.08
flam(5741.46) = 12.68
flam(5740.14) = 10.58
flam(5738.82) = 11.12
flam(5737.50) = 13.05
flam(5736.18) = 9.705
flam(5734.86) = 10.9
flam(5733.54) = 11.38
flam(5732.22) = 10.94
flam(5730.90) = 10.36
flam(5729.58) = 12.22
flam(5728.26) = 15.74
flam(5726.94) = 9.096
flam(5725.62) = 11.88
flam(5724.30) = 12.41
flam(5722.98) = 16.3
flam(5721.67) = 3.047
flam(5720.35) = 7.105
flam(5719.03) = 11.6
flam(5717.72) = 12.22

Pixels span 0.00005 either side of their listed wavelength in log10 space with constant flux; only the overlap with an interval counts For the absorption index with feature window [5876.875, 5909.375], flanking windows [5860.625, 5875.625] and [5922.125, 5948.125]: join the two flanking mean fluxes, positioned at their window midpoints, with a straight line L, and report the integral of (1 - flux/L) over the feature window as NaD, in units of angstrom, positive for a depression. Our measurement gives 3.00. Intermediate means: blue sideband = 11.2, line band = 9.94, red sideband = 10.6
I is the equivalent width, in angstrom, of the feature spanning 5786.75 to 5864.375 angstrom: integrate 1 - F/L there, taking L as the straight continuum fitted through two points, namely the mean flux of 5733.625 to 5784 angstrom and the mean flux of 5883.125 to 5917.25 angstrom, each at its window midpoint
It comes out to -3.8 angstrom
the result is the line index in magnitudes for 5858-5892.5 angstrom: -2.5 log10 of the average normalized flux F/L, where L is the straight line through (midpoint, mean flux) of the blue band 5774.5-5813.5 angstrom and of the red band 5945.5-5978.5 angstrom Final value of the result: 0.07 mag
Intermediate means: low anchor 11.5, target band 10.5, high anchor 10.9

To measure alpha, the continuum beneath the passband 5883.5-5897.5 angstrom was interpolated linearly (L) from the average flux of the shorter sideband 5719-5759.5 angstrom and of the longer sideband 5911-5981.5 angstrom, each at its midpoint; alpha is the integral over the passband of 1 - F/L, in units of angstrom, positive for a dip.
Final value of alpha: 2.5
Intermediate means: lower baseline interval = 11.2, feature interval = 9.06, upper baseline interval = 10.9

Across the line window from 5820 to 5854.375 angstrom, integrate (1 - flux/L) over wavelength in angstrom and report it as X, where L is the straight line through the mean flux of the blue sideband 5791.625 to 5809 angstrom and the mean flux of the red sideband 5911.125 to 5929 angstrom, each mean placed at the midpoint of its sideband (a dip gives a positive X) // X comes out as 1.3 angstrom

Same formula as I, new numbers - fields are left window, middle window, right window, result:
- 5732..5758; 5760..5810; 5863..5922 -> -2.3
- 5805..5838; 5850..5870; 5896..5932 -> 0.0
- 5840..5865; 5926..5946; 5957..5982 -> 1.7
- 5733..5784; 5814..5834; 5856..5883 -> 0.0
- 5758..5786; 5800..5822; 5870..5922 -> -0.5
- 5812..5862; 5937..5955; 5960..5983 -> 1.7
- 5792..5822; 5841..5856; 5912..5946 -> -0.1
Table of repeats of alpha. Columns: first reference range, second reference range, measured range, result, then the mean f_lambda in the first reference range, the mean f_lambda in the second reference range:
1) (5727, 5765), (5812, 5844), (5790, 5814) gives -0.9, 11.4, 11.2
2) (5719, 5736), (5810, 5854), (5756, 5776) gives -1.0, 10.9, 11.2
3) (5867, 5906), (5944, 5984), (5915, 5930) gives -1.1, 10.2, 11.1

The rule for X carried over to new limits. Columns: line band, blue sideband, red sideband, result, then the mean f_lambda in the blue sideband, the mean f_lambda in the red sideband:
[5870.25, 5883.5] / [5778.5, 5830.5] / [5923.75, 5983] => 0.3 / 11.5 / 10.8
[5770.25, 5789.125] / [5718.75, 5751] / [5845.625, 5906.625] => -1.0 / 11.2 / 10.5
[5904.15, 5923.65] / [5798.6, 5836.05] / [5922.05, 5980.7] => -0.6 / 11.3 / 10.8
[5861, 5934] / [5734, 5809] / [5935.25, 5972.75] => 2.0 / 11.5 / 10.6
